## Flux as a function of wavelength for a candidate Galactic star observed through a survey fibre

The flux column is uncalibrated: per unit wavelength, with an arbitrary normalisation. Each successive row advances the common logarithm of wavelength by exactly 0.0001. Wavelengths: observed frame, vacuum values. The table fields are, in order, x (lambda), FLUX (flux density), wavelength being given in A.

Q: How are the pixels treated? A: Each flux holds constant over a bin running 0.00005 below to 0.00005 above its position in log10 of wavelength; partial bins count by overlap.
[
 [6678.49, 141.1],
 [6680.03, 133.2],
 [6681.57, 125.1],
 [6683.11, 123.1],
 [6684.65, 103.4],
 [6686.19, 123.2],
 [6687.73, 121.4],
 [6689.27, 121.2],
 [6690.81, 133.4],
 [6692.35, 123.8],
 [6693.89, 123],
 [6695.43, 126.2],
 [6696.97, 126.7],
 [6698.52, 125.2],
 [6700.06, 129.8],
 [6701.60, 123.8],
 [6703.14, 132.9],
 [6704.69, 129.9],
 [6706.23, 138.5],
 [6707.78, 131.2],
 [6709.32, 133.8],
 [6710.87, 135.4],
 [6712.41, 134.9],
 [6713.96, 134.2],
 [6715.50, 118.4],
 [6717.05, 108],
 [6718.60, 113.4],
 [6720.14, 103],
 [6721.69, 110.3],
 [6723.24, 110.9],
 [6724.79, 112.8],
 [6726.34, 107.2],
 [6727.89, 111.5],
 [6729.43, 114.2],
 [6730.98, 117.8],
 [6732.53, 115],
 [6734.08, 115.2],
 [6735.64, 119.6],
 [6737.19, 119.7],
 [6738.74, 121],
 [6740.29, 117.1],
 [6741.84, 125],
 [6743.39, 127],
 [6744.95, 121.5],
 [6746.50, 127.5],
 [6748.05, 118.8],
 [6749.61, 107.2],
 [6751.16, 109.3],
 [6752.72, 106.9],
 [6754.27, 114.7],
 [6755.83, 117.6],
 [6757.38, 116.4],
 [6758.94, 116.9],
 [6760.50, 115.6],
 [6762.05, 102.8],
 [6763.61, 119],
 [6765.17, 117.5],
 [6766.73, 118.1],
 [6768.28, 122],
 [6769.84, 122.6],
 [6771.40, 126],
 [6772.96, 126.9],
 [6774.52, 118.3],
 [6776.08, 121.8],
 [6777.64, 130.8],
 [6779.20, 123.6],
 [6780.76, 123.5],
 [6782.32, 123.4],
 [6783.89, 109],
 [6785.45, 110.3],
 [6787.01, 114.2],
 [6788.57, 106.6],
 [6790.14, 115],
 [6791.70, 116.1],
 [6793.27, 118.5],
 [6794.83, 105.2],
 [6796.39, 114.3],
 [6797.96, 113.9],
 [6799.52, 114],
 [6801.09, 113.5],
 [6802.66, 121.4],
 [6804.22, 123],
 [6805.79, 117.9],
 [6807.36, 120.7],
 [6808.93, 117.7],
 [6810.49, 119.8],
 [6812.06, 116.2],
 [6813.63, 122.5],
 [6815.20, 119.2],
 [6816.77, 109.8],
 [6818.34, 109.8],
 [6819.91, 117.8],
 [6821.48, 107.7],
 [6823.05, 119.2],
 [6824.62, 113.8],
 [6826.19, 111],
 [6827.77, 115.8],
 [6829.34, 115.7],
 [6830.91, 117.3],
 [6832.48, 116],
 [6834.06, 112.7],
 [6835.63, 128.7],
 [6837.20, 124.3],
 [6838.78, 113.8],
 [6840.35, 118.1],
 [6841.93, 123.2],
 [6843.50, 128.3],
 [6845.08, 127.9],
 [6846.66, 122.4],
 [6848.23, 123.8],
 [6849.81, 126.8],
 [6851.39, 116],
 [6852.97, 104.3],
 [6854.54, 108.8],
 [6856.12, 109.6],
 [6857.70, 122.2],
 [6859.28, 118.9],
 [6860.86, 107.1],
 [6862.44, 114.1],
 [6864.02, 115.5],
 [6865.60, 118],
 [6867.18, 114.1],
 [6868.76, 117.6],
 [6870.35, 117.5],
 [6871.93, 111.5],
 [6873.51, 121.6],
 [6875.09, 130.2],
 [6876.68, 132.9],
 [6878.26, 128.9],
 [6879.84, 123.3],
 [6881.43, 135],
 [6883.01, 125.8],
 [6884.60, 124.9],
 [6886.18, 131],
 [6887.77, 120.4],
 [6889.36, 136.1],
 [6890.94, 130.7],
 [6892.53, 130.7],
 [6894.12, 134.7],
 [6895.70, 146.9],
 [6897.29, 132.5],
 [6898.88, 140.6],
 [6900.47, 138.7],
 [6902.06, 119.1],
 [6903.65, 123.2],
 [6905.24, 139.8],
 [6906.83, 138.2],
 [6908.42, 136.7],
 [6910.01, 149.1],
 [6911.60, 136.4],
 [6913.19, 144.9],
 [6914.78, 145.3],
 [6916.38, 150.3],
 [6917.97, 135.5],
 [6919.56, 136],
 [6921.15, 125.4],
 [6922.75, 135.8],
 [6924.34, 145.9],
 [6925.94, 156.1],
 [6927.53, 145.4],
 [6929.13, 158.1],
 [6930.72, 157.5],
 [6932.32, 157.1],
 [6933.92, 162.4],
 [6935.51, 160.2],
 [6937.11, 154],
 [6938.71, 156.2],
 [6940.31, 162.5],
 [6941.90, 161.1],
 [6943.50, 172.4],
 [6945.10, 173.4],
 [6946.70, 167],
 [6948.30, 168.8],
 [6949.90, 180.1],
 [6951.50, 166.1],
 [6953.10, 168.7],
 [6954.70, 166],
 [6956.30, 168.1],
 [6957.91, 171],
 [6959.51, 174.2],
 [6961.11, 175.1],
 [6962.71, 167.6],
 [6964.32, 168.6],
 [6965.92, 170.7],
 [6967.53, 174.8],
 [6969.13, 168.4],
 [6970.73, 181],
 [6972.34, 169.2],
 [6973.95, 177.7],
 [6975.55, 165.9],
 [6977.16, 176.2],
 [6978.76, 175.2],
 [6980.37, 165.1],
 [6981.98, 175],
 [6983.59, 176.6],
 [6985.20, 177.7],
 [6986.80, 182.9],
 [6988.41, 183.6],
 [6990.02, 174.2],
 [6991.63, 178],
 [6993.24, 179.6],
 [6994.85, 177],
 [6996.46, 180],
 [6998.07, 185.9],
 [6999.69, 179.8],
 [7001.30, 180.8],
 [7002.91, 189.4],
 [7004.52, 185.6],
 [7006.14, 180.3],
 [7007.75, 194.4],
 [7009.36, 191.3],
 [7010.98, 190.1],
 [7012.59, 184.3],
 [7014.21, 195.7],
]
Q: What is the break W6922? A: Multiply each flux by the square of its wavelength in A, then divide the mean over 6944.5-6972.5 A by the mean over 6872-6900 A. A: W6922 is 1.3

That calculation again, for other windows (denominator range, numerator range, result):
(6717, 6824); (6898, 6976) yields 1.41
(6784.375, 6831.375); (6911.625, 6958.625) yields 1.41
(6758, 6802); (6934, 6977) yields 1.52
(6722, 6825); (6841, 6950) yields 1.20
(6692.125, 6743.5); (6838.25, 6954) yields 1.18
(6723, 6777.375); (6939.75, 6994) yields 1.57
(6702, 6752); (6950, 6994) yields 1.55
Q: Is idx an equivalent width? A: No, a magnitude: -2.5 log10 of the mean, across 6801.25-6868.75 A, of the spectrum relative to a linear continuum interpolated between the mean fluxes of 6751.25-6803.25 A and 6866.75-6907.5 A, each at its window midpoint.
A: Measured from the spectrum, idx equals 0.05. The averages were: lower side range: 117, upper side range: 129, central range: 117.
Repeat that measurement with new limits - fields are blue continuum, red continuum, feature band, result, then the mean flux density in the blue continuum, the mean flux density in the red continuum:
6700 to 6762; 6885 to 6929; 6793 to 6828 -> 0.10 mag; 119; 137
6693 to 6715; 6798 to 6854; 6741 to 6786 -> 0.05 mag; 130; 118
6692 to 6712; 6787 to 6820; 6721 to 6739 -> 0.10 mag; 129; 116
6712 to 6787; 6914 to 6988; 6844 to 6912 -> 0.17 mag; 117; 164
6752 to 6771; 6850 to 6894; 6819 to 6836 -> 0.03 mag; 116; 121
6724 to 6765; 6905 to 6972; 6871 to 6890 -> 0.15 mag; 116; 158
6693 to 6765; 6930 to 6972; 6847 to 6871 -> 0.26 mag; 120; 167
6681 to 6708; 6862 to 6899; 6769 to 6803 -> 0.07 mag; 126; 126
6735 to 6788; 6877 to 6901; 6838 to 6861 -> 0.08 mag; 119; 132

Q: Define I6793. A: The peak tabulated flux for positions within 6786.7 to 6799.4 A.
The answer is 118.5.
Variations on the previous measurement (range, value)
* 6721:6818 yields 130.8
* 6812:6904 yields 146.9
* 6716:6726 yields 113.4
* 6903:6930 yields 158.1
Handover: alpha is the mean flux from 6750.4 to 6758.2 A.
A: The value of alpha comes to 113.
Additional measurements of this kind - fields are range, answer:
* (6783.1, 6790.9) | 111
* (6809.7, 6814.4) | 120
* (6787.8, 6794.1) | 114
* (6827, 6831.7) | 116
